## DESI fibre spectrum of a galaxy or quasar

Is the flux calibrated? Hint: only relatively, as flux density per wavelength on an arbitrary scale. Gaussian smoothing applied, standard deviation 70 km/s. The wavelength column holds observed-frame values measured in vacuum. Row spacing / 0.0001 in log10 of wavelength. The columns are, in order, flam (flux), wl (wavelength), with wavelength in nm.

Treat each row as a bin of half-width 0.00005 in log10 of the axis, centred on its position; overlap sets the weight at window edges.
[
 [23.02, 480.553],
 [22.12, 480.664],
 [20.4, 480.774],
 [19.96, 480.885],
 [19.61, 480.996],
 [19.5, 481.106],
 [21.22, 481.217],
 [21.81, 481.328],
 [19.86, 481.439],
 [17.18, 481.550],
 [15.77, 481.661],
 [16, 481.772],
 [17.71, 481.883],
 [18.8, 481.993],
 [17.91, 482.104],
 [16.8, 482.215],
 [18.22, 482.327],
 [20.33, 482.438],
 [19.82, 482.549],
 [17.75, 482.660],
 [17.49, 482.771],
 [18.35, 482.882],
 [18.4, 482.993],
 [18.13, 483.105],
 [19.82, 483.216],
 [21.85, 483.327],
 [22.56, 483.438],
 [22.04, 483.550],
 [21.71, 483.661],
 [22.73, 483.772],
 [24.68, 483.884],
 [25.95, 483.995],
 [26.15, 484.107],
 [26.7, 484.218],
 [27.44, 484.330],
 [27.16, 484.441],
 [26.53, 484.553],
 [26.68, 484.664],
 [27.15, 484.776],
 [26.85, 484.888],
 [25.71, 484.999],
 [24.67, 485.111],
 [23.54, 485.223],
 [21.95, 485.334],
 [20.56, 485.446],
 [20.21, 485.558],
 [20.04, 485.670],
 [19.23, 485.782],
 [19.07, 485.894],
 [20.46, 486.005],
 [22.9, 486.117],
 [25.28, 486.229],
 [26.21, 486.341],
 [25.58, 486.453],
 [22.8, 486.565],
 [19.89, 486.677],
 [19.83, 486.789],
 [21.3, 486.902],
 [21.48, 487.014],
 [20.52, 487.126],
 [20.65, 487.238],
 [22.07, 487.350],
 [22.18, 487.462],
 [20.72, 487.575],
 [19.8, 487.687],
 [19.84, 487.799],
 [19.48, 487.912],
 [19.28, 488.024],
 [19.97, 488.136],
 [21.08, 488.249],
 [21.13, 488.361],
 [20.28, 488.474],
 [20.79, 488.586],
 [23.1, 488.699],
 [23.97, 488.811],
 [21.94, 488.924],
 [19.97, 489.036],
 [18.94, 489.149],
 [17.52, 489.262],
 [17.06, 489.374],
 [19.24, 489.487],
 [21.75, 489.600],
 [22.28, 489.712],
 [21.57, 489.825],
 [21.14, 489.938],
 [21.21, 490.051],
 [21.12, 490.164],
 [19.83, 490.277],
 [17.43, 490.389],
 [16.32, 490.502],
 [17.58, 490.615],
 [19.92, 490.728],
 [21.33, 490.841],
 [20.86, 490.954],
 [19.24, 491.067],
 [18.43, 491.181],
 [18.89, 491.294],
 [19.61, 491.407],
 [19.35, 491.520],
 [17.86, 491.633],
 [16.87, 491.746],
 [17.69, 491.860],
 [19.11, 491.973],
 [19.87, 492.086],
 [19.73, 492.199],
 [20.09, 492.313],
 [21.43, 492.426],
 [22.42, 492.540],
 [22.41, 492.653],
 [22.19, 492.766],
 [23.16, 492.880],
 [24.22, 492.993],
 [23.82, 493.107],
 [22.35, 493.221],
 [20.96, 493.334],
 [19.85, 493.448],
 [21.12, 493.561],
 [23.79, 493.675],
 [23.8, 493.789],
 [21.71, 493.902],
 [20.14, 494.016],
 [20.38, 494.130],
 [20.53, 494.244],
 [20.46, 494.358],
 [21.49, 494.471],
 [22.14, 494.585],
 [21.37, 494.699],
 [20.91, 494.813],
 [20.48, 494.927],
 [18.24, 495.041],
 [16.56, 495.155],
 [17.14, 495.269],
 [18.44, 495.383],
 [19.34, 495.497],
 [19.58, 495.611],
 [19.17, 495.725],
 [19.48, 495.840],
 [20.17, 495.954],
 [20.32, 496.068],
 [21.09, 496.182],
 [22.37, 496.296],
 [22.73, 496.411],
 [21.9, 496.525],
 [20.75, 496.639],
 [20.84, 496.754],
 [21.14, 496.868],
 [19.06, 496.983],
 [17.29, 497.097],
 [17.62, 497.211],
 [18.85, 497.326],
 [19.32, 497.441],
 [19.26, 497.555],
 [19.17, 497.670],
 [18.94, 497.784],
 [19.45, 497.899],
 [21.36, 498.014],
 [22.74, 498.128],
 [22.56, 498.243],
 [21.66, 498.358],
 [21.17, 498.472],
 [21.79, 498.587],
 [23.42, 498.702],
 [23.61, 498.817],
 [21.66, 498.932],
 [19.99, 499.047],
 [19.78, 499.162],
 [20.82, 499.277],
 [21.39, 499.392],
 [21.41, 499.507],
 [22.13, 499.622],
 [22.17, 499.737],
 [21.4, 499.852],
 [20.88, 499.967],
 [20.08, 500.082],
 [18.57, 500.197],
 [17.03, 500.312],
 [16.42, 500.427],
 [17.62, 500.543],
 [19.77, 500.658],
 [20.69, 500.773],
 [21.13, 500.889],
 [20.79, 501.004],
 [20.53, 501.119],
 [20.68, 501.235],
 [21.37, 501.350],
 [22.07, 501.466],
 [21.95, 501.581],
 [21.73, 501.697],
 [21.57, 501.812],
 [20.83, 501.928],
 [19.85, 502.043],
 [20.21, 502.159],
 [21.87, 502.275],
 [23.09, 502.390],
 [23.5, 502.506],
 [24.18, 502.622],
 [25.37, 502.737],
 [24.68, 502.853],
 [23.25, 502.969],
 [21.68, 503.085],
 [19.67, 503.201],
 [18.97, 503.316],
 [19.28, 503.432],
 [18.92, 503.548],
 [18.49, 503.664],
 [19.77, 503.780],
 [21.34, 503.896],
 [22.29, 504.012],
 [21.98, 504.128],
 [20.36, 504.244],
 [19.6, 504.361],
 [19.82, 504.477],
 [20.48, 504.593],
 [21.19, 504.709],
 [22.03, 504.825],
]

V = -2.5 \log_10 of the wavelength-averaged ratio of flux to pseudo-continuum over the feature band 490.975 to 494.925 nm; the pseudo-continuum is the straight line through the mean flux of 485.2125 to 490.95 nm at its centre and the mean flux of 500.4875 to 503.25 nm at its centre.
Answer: 0.01 mag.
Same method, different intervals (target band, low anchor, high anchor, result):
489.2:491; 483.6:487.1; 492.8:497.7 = 0.121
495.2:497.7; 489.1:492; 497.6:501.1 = 0.024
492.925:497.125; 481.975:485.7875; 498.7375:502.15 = 0.022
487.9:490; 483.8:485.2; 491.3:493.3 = 0.122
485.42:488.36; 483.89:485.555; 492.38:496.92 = 0.153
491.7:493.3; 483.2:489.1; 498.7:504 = 0.038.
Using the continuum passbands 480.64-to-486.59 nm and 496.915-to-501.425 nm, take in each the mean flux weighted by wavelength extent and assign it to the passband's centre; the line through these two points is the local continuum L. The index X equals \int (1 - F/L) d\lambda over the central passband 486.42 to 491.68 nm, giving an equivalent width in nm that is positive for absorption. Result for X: 0.21 nm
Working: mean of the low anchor 21.6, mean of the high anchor 20.4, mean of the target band 20.3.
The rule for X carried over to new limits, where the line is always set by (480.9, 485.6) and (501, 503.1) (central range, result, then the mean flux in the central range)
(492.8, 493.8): -0.031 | 22.5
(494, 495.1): 0.062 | 20.6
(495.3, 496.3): 0.096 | 19.8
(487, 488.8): 0.068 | 20.8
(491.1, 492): 0.136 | 18.5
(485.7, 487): -0.023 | 22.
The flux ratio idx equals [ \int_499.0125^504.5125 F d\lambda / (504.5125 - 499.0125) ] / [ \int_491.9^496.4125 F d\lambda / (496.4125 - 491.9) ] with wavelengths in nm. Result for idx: 1.0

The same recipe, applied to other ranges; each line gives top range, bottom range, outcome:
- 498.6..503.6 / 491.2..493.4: 1.02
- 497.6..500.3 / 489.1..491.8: 1.09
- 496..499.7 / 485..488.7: 0.97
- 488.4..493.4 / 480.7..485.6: 0.95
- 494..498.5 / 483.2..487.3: 0.87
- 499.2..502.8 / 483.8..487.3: 0.90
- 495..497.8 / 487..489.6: 0.96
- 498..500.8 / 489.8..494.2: 1.02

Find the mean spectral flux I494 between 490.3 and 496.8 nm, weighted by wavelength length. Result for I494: 20.3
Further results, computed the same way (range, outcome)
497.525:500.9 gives 20.6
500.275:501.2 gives 19.3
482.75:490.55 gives 21.8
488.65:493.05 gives 20.2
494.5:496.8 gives 20.2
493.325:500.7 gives 20.4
